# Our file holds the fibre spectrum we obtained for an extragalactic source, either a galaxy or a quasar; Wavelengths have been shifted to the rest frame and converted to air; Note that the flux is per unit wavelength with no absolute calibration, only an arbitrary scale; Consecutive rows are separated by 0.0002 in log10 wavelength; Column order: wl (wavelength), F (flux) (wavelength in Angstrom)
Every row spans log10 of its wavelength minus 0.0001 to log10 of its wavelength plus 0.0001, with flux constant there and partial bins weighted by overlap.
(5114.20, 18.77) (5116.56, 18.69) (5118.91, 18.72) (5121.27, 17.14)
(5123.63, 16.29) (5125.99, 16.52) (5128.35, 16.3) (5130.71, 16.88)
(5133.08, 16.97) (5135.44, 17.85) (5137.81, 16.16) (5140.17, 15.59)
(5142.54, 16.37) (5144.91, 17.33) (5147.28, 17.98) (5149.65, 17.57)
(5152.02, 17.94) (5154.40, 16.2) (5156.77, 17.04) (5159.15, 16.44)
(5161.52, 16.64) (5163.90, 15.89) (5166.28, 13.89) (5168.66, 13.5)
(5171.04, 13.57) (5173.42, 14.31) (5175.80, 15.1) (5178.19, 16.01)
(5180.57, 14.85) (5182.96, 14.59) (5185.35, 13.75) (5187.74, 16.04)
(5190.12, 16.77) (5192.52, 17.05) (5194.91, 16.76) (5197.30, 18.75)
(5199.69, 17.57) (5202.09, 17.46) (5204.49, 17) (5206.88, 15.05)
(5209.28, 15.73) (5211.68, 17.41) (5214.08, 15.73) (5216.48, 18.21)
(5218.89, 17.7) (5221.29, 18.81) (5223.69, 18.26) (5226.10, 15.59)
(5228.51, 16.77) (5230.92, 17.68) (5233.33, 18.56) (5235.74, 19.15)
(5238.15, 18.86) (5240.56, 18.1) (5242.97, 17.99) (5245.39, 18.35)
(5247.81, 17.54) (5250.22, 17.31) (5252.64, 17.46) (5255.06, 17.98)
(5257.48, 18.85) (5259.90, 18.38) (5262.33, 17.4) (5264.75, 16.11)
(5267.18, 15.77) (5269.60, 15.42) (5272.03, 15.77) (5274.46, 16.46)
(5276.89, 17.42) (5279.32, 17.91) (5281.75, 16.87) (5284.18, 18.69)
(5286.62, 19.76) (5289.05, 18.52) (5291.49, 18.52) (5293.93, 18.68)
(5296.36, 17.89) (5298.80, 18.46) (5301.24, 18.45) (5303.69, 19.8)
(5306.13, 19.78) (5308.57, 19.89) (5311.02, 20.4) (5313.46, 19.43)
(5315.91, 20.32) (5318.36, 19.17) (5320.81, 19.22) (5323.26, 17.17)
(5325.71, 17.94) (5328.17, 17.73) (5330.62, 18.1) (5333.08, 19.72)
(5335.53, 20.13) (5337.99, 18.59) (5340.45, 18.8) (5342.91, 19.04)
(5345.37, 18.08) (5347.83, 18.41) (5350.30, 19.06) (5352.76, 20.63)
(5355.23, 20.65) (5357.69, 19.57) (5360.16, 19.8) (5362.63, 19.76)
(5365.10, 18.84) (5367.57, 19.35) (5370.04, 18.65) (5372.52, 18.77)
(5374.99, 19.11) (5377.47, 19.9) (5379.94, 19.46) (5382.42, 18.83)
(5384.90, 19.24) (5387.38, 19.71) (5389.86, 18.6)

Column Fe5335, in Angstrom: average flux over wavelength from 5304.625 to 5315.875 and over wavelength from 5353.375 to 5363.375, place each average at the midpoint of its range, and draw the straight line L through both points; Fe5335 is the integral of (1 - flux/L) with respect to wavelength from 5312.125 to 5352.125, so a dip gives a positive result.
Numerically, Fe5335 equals 2.25 Angstrom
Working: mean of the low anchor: 19.9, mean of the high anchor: 20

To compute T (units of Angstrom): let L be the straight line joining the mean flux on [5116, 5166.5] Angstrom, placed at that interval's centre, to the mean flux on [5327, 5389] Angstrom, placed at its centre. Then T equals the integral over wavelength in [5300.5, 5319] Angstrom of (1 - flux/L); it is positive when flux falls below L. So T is -1.0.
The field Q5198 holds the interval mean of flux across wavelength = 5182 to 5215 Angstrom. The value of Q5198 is 16.4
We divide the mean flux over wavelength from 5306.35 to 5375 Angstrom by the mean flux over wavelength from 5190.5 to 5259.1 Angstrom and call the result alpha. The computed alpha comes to 1.1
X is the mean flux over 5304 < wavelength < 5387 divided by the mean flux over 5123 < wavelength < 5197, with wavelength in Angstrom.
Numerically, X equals 1.2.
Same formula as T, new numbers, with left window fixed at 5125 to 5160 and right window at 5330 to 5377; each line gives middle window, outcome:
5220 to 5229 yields 0.2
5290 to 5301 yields 0.1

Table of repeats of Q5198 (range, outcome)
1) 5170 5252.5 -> 16.9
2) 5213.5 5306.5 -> 17.8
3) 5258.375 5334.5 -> 18.2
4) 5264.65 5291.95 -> 17.3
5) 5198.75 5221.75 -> 17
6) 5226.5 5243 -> 18.1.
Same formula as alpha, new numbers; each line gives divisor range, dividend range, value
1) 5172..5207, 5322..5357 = 1.17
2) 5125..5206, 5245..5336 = 1.12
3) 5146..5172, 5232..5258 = 1.13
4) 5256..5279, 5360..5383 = 1.14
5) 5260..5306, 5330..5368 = 1.09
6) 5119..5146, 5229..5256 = 1.08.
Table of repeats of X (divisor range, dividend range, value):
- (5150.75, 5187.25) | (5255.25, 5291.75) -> 1.14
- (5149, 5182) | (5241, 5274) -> 1.11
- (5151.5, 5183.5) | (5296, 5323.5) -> 1.25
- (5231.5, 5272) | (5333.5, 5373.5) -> 1.09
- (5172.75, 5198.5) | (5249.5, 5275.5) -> 1.07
